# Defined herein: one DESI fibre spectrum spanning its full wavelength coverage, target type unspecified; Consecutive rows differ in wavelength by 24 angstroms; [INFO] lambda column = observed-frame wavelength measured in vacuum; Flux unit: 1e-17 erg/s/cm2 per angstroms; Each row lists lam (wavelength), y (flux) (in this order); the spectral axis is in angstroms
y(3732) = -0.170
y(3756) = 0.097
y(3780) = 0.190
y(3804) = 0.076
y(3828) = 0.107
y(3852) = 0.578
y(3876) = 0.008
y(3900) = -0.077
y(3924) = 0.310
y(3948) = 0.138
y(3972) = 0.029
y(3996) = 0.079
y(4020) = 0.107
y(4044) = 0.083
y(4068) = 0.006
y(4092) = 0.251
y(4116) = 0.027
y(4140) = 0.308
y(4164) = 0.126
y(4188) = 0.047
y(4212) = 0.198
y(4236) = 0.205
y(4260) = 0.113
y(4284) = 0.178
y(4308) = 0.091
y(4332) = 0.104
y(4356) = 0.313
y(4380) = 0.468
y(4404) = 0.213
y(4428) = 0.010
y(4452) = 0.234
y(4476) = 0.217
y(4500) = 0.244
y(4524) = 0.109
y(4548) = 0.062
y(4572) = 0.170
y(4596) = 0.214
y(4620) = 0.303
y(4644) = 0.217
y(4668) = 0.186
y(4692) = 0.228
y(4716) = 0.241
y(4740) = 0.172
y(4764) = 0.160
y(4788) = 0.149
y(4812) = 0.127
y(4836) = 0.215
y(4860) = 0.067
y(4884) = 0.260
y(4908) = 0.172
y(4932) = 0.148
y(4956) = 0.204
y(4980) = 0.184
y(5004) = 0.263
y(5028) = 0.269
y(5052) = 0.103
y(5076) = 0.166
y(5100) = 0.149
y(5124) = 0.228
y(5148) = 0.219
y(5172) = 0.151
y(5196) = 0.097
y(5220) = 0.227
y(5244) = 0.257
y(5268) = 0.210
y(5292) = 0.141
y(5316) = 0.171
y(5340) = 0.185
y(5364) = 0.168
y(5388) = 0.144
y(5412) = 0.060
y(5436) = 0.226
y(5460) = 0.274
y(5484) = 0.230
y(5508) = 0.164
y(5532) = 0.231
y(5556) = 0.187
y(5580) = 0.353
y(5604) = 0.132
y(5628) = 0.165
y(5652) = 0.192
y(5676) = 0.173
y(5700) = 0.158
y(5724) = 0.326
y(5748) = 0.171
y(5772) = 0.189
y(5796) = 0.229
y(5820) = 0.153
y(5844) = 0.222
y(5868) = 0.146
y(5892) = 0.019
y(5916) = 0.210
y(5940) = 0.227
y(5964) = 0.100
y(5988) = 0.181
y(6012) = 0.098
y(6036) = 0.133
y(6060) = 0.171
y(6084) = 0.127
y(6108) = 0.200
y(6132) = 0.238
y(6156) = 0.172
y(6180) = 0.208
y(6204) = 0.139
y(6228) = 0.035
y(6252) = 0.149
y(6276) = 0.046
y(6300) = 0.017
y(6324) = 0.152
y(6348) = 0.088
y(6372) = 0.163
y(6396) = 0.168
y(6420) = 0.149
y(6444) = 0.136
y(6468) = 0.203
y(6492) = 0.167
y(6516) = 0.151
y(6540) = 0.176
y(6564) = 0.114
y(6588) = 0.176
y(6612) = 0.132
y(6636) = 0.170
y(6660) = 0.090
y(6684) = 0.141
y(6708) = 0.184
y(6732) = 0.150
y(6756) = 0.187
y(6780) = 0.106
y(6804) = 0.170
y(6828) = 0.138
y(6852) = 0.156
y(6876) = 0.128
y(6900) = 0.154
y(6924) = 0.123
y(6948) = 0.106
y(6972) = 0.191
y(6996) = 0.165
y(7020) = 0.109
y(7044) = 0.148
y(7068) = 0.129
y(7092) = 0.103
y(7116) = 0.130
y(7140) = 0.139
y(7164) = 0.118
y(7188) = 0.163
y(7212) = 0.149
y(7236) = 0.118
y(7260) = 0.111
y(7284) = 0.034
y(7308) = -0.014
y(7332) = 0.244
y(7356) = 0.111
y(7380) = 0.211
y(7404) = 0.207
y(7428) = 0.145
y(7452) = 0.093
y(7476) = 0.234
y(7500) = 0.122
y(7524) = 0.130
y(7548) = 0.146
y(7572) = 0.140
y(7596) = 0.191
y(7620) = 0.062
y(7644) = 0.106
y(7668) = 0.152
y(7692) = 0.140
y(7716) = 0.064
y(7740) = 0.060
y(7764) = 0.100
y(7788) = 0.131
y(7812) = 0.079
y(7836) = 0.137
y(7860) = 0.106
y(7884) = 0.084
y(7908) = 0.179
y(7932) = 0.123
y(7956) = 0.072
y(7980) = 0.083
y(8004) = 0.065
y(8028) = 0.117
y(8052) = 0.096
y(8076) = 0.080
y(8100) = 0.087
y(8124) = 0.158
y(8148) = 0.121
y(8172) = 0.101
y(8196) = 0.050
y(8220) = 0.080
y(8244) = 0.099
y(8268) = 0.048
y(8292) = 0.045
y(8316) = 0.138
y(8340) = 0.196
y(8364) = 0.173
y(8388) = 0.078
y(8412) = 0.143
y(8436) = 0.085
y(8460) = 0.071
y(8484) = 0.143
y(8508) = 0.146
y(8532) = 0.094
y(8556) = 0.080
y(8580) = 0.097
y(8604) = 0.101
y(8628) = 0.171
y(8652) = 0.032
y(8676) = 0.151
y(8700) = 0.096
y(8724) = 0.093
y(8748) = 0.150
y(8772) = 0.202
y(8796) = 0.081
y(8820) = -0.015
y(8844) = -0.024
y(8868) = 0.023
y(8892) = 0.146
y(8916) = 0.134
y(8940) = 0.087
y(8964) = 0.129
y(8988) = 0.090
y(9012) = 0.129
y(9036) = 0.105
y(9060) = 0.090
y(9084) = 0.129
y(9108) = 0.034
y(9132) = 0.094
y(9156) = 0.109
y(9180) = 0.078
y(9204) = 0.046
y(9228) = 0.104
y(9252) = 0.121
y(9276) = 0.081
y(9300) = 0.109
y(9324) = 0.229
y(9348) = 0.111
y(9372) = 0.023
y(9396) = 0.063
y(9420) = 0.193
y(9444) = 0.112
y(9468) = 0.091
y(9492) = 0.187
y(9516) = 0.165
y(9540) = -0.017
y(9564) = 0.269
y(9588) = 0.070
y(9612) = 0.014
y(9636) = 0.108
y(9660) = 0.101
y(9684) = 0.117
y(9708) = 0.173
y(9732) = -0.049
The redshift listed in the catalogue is 0.139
